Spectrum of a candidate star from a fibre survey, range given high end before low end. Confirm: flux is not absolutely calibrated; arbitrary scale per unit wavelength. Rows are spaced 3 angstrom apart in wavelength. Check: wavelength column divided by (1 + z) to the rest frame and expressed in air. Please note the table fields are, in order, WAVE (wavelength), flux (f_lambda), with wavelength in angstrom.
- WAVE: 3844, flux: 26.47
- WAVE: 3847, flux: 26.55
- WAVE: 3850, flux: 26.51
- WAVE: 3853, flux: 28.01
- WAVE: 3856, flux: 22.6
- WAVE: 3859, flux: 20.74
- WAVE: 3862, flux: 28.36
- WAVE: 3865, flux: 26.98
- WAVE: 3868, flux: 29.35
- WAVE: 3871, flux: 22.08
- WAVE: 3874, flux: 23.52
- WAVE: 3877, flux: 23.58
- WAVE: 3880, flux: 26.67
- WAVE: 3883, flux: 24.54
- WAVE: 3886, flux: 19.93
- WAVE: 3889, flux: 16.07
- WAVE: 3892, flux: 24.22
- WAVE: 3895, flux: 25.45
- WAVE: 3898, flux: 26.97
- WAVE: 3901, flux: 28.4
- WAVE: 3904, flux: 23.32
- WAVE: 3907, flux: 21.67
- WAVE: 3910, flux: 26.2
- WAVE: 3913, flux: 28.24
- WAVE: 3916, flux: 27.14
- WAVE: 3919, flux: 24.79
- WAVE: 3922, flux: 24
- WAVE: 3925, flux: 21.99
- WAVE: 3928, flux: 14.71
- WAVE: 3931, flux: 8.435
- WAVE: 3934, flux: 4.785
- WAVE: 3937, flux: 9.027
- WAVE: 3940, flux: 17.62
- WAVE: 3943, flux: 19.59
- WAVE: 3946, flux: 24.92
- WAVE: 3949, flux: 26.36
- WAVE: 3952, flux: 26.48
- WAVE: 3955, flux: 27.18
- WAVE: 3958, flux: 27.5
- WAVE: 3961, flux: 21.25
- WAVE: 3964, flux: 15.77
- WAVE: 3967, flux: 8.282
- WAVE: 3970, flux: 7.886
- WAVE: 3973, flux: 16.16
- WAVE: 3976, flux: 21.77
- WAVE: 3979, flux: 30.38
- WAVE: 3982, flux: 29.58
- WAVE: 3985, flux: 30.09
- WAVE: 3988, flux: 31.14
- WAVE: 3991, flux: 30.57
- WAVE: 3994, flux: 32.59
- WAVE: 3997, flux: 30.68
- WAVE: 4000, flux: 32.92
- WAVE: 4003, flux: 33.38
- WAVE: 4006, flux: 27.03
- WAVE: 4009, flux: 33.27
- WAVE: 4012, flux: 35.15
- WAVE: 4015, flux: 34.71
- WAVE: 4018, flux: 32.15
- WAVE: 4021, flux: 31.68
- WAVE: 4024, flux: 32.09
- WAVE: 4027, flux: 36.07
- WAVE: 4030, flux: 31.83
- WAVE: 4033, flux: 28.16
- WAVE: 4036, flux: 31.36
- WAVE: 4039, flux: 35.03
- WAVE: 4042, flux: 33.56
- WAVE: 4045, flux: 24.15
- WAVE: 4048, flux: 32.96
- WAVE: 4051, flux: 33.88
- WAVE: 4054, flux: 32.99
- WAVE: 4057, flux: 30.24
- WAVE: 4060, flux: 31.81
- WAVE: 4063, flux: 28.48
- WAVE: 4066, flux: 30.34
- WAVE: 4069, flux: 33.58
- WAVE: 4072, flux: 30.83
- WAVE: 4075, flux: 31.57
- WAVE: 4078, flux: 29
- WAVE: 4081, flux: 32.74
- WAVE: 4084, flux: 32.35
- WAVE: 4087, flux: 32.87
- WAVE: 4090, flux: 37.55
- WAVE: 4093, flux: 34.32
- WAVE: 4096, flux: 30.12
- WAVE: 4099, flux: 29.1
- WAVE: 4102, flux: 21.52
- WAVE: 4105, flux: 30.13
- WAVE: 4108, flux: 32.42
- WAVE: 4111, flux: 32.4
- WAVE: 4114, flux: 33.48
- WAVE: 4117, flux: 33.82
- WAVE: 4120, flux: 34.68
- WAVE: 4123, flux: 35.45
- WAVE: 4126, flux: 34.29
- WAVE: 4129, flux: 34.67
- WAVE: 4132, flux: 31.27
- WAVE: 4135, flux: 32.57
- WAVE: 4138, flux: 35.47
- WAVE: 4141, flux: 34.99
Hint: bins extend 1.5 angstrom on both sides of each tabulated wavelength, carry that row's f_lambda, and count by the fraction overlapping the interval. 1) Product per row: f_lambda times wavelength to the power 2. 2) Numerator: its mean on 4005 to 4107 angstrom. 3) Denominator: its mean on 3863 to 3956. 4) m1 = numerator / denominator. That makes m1 1.5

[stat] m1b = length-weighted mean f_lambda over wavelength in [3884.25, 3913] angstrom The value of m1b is 23.8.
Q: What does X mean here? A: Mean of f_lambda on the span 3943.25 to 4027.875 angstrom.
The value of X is 27.2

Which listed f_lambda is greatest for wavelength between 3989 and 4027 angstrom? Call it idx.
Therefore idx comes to 36.07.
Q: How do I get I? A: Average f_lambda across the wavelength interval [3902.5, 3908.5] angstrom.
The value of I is 22.5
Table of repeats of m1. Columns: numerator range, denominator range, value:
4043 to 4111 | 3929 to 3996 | 1.54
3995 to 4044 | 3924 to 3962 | 1.75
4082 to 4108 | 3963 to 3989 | 1.56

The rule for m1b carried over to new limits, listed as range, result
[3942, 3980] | 20.9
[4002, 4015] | 32.5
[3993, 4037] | 32.2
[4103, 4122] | 32.6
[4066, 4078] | 31.4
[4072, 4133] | 32.2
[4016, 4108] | 31.4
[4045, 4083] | 31.3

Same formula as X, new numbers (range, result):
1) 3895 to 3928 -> 24.8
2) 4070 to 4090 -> 32.1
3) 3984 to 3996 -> 31.1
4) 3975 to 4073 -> 31.4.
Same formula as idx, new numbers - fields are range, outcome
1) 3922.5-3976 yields 27.5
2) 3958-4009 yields 33.38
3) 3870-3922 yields 28.4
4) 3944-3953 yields 26.48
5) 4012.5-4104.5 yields 37.55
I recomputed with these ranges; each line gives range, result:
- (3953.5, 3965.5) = 22.9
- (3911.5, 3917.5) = 27.7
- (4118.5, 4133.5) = 34.1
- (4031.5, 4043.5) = 32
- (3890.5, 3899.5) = 25.5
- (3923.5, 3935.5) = 12.5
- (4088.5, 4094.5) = 35.9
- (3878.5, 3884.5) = 25.6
